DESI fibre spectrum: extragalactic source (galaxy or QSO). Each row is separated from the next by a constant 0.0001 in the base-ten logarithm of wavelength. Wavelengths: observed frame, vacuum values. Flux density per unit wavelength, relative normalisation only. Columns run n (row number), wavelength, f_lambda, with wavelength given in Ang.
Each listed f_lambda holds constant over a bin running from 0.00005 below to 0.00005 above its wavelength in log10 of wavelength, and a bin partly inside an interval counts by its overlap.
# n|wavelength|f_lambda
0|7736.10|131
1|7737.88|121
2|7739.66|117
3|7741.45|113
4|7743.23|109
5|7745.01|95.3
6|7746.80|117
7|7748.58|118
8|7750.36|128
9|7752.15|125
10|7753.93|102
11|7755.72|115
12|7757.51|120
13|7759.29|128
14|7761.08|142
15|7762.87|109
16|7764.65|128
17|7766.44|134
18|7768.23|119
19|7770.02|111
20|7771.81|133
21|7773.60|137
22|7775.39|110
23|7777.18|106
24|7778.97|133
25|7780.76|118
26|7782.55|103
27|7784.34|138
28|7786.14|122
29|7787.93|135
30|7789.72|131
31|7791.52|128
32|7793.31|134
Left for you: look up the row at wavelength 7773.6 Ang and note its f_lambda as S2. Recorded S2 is 137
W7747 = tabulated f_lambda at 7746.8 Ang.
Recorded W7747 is 117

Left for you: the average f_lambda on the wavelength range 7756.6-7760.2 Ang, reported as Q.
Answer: 124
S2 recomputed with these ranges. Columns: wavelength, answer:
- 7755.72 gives 115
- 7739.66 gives 117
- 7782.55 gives 103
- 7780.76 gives 118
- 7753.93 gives 102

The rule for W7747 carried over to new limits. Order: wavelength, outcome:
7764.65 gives 128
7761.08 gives 142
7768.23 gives 119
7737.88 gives 121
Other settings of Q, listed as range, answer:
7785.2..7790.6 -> 129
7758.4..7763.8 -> 126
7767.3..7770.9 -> 115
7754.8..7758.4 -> 117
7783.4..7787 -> 130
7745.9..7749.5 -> 118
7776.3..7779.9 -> 120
